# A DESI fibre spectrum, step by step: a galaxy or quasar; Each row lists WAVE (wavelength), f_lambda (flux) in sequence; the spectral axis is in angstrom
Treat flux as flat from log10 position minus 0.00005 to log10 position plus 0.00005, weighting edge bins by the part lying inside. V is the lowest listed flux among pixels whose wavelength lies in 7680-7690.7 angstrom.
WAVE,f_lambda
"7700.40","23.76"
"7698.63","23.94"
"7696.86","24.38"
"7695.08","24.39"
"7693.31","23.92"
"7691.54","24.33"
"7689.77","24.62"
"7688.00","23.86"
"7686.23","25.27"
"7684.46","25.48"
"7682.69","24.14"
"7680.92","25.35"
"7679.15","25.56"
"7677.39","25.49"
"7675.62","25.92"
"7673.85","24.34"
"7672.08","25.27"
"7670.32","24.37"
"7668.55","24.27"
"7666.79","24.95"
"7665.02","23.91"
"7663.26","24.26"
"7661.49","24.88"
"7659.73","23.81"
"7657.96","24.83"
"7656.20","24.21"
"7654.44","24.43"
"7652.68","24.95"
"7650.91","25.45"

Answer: 23.86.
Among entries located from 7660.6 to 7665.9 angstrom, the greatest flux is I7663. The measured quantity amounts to 24.88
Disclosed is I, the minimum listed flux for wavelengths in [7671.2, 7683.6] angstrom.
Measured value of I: 24.14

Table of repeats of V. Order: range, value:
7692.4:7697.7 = 23.92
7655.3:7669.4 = 23.81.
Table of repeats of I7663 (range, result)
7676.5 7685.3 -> 25.56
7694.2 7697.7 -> 24.39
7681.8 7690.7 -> 25.48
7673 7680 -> 25.92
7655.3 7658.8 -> 24.83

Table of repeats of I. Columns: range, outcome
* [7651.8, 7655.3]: 24.43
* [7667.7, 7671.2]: 24.27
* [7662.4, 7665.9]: 23.91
